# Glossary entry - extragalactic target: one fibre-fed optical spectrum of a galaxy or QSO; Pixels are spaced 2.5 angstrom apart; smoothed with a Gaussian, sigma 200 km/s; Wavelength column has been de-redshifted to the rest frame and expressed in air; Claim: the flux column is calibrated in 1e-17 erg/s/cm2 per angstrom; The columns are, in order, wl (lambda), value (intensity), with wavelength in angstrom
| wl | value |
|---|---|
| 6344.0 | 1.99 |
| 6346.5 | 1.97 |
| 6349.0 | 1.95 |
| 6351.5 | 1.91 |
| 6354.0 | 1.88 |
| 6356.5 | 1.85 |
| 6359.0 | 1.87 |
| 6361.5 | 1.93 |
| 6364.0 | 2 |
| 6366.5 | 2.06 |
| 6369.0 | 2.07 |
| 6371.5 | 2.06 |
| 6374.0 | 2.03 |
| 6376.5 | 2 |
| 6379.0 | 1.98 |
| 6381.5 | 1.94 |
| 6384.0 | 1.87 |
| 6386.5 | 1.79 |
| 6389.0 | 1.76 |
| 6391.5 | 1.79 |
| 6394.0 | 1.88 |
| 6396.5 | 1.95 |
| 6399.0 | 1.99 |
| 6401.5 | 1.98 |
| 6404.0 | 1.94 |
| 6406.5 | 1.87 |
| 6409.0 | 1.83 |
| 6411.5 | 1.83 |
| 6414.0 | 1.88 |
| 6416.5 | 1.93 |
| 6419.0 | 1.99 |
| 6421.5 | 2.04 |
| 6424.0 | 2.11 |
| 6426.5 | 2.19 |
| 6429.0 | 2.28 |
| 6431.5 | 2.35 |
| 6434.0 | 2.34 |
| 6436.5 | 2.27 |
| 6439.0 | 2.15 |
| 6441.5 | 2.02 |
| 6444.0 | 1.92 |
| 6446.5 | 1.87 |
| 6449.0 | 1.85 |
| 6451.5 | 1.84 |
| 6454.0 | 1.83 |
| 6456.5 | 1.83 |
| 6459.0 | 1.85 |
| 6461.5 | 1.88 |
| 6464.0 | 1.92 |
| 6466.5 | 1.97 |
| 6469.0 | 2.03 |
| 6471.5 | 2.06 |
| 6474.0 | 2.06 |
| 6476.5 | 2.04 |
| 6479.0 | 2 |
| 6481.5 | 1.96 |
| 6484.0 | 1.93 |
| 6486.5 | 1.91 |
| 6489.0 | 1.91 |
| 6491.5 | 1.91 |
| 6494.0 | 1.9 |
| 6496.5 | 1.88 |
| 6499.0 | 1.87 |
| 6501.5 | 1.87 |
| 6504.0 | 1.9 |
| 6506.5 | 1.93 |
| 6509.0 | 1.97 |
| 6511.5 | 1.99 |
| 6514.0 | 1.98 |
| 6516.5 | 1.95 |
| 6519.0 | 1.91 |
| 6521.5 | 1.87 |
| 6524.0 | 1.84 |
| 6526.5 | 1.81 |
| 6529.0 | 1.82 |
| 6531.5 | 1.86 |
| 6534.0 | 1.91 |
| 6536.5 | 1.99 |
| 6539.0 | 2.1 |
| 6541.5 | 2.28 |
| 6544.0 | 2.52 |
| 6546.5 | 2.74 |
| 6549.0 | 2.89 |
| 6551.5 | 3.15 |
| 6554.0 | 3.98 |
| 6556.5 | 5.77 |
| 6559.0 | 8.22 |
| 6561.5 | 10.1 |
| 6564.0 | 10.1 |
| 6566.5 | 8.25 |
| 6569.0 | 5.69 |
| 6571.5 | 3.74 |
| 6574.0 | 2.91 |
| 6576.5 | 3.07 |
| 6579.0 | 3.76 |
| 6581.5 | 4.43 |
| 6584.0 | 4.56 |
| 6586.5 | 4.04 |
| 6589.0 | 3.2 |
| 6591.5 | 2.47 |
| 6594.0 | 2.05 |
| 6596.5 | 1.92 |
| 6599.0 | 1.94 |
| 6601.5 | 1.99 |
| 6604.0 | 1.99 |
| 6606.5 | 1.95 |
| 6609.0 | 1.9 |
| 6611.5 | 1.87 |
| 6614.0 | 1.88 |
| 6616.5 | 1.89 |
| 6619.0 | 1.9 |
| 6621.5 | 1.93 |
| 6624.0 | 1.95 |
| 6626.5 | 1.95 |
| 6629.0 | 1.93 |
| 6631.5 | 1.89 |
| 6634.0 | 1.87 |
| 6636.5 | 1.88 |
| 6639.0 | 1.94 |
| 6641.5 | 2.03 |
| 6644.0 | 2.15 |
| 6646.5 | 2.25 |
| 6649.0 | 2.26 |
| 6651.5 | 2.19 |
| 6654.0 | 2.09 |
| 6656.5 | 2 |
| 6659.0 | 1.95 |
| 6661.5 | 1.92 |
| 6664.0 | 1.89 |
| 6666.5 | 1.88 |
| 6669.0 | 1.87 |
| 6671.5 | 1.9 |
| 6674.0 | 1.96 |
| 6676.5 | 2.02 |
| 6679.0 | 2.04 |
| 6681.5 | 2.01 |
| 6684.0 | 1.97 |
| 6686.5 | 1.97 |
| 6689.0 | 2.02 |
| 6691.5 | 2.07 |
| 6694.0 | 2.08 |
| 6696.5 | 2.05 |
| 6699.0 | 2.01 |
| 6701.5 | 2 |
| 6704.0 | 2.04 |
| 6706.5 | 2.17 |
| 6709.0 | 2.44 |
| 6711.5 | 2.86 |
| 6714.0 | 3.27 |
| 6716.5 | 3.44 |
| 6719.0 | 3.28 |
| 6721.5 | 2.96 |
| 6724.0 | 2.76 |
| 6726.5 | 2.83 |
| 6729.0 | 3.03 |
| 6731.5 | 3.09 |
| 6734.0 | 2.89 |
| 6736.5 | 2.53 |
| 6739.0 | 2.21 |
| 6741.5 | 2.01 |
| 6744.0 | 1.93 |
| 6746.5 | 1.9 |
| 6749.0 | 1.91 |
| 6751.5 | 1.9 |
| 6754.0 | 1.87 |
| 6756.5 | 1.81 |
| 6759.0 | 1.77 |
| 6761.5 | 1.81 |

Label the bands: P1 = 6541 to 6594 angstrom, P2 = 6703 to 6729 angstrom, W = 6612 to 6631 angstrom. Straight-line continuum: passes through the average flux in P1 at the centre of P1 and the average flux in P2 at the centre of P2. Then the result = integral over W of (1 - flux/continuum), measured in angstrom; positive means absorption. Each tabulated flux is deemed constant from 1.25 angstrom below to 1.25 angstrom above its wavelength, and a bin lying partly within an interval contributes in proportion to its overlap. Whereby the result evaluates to 9.84 angstrom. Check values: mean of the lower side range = 4.63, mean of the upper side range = 2.82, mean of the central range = 1.92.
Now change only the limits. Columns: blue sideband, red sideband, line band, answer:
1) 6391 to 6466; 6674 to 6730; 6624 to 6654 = 3.7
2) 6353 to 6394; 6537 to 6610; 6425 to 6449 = 3.9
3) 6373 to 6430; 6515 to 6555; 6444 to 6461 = 1.8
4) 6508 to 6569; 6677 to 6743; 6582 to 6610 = 5.4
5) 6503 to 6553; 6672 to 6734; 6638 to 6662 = 2.6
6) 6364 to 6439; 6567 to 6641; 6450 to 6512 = 8.7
